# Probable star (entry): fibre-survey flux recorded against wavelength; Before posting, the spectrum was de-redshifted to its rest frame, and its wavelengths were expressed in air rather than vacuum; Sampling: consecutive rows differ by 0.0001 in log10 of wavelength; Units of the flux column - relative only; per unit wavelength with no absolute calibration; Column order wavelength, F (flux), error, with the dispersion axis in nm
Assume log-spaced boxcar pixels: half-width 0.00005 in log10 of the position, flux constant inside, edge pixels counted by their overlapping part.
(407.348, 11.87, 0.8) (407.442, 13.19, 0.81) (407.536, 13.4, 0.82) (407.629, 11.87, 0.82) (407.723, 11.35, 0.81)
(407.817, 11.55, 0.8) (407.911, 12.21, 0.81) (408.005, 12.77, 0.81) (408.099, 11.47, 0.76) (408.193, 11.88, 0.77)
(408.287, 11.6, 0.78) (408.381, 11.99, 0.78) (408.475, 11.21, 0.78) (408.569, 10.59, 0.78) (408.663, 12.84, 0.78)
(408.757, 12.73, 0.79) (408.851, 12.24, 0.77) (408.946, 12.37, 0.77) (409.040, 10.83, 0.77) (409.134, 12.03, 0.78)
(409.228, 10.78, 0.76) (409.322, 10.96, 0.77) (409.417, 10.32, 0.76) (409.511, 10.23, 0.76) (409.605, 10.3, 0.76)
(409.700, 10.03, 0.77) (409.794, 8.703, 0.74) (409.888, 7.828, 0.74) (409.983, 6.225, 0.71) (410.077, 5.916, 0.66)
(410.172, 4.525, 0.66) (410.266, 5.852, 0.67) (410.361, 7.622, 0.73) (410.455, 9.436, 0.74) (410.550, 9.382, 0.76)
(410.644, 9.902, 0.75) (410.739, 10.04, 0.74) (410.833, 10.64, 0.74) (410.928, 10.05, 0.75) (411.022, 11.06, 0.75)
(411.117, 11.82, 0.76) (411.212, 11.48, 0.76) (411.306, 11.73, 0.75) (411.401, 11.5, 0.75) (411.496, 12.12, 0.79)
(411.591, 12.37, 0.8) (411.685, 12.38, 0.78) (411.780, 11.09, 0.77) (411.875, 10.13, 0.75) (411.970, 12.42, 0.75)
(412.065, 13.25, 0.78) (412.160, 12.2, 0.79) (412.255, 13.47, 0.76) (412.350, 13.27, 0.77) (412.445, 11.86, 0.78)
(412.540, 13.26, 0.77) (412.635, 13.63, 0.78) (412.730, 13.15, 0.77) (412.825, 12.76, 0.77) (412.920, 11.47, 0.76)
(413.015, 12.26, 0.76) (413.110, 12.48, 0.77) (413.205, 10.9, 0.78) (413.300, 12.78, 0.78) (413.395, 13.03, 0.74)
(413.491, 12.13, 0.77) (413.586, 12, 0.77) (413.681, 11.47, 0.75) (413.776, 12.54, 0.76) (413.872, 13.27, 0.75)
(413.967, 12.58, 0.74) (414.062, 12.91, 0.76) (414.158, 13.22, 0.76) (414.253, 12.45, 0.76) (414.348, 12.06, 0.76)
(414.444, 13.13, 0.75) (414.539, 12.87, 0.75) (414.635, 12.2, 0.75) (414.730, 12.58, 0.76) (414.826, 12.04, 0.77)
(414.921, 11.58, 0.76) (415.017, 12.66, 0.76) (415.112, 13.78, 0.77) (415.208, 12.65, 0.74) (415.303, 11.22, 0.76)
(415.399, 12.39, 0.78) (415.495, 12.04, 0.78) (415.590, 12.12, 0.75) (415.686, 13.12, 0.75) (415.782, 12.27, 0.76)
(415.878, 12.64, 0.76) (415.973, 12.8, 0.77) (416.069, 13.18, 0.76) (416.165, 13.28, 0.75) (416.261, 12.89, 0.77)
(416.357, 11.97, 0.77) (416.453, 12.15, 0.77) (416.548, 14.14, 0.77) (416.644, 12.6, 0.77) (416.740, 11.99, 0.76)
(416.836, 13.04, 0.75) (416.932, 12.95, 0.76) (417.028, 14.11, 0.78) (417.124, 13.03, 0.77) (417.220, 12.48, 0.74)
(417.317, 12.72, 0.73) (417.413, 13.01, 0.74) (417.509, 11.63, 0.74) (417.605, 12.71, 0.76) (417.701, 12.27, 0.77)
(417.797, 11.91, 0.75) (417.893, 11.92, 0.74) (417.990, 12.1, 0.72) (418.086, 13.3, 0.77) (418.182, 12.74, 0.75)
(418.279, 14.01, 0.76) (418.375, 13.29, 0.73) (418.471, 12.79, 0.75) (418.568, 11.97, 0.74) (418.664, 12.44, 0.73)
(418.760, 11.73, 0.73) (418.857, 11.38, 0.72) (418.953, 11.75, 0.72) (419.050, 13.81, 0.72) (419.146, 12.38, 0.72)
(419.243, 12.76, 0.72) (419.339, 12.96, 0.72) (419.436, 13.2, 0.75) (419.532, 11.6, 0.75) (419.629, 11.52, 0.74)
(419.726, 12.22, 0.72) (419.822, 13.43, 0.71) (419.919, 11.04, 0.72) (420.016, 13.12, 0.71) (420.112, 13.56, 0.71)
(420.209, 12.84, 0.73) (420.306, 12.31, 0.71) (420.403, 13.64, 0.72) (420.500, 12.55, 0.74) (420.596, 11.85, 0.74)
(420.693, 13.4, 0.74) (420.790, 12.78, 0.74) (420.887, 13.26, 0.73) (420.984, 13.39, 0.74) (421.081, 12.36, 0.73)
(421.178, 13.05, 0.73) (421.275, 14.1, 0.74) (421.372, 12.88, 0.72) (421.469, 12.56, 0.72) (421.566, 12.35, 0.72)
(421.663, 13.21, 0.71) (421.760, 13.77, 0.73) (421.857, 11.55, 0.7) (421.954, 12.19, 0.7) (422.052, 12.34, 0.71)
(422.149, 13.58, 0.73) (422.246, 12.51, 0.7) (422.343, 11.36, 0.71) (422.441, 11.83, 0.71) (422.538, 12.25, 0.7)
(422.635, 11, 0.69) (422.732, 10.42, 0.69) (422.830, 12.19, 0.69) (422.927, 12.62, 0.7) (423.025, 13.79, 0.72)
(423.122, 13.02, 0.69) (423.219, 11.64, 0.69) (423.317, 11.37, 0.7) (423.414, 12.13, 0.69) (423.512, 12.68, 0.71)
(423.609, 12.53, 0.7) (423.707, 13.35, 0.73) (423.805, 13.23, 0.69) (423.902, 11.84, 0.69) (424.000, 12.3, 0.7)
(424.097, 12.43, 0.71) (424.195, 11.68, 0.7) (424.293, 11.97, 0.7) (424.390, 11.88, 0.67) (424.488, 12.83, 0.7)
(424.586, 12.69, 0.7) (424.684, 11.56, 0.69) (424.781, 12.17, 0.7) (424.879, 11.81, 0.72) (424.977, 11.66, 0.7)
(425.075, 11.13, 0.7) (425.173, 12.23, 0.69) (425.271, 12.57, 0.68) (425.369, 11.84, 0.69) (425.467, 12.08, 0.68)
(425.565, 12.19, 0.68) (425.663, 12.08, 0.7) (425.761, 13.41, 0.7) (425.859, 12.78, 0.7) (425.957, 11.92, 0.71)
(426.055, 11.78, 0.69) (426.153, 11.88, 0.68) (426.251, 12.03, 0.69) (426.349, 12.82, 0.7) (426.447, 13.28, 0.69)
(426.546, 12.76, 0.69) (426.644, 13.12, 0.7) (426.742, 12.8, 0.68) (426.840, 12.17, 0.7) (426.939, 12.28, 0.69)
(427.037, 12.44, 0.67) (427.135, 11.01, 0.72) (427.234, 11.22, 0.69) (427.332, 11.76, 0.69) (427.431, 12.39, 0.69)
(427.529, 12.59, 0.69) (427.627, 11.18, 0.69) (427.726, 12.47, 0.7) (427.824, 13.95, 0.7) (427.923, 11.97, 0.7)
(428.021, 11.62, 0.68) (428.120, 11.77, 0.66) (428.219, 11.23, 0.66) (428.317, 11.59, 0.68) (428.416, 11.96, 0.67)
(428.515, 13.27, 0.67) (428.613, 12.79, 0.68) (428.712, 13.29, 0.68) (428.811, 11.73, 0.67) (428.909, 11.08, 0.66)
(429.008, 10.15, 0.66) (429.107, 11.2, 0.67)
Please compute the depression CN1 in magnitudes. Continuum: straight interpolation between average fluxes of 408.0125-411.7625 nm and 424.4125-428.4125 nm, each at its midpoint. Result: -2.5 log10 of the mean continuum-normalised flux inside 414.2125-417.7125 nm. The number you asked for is -0.14 mag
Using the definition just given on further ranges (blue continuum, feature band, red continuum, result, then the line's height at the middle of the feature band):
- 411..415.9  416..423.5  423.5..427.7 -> -0.03 mag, 12.3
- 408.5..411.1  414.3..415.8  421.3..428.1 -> -0.17 mag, 10.7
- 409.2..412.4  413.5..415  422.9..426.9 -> -0.16 mag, 10.8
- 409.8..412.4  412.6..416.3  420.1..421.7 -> -0.12 mag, 11.2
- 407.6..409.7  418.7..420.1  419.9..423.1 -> 0.00 mag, 12.4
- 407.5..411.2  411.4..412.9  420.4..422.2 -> -0.13 mag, 11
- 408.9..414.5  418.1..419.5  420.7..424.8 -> -0.06 mag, 12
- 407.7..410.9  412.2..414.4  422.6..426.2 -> -0.17 mag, 10.7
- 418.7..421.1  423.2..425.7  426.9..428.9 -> 0.01 mag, 12.3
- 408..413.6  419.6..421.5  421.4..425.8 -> -0.07 mag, 12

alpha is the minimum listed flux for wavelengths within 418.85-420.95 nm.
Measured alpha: 11.04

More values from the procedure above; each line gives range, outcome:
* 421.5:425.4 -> 10.42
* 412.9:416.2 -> 10.9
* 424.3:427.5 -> 11.01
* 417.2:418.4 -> 11.63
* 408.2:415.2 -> 4.525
